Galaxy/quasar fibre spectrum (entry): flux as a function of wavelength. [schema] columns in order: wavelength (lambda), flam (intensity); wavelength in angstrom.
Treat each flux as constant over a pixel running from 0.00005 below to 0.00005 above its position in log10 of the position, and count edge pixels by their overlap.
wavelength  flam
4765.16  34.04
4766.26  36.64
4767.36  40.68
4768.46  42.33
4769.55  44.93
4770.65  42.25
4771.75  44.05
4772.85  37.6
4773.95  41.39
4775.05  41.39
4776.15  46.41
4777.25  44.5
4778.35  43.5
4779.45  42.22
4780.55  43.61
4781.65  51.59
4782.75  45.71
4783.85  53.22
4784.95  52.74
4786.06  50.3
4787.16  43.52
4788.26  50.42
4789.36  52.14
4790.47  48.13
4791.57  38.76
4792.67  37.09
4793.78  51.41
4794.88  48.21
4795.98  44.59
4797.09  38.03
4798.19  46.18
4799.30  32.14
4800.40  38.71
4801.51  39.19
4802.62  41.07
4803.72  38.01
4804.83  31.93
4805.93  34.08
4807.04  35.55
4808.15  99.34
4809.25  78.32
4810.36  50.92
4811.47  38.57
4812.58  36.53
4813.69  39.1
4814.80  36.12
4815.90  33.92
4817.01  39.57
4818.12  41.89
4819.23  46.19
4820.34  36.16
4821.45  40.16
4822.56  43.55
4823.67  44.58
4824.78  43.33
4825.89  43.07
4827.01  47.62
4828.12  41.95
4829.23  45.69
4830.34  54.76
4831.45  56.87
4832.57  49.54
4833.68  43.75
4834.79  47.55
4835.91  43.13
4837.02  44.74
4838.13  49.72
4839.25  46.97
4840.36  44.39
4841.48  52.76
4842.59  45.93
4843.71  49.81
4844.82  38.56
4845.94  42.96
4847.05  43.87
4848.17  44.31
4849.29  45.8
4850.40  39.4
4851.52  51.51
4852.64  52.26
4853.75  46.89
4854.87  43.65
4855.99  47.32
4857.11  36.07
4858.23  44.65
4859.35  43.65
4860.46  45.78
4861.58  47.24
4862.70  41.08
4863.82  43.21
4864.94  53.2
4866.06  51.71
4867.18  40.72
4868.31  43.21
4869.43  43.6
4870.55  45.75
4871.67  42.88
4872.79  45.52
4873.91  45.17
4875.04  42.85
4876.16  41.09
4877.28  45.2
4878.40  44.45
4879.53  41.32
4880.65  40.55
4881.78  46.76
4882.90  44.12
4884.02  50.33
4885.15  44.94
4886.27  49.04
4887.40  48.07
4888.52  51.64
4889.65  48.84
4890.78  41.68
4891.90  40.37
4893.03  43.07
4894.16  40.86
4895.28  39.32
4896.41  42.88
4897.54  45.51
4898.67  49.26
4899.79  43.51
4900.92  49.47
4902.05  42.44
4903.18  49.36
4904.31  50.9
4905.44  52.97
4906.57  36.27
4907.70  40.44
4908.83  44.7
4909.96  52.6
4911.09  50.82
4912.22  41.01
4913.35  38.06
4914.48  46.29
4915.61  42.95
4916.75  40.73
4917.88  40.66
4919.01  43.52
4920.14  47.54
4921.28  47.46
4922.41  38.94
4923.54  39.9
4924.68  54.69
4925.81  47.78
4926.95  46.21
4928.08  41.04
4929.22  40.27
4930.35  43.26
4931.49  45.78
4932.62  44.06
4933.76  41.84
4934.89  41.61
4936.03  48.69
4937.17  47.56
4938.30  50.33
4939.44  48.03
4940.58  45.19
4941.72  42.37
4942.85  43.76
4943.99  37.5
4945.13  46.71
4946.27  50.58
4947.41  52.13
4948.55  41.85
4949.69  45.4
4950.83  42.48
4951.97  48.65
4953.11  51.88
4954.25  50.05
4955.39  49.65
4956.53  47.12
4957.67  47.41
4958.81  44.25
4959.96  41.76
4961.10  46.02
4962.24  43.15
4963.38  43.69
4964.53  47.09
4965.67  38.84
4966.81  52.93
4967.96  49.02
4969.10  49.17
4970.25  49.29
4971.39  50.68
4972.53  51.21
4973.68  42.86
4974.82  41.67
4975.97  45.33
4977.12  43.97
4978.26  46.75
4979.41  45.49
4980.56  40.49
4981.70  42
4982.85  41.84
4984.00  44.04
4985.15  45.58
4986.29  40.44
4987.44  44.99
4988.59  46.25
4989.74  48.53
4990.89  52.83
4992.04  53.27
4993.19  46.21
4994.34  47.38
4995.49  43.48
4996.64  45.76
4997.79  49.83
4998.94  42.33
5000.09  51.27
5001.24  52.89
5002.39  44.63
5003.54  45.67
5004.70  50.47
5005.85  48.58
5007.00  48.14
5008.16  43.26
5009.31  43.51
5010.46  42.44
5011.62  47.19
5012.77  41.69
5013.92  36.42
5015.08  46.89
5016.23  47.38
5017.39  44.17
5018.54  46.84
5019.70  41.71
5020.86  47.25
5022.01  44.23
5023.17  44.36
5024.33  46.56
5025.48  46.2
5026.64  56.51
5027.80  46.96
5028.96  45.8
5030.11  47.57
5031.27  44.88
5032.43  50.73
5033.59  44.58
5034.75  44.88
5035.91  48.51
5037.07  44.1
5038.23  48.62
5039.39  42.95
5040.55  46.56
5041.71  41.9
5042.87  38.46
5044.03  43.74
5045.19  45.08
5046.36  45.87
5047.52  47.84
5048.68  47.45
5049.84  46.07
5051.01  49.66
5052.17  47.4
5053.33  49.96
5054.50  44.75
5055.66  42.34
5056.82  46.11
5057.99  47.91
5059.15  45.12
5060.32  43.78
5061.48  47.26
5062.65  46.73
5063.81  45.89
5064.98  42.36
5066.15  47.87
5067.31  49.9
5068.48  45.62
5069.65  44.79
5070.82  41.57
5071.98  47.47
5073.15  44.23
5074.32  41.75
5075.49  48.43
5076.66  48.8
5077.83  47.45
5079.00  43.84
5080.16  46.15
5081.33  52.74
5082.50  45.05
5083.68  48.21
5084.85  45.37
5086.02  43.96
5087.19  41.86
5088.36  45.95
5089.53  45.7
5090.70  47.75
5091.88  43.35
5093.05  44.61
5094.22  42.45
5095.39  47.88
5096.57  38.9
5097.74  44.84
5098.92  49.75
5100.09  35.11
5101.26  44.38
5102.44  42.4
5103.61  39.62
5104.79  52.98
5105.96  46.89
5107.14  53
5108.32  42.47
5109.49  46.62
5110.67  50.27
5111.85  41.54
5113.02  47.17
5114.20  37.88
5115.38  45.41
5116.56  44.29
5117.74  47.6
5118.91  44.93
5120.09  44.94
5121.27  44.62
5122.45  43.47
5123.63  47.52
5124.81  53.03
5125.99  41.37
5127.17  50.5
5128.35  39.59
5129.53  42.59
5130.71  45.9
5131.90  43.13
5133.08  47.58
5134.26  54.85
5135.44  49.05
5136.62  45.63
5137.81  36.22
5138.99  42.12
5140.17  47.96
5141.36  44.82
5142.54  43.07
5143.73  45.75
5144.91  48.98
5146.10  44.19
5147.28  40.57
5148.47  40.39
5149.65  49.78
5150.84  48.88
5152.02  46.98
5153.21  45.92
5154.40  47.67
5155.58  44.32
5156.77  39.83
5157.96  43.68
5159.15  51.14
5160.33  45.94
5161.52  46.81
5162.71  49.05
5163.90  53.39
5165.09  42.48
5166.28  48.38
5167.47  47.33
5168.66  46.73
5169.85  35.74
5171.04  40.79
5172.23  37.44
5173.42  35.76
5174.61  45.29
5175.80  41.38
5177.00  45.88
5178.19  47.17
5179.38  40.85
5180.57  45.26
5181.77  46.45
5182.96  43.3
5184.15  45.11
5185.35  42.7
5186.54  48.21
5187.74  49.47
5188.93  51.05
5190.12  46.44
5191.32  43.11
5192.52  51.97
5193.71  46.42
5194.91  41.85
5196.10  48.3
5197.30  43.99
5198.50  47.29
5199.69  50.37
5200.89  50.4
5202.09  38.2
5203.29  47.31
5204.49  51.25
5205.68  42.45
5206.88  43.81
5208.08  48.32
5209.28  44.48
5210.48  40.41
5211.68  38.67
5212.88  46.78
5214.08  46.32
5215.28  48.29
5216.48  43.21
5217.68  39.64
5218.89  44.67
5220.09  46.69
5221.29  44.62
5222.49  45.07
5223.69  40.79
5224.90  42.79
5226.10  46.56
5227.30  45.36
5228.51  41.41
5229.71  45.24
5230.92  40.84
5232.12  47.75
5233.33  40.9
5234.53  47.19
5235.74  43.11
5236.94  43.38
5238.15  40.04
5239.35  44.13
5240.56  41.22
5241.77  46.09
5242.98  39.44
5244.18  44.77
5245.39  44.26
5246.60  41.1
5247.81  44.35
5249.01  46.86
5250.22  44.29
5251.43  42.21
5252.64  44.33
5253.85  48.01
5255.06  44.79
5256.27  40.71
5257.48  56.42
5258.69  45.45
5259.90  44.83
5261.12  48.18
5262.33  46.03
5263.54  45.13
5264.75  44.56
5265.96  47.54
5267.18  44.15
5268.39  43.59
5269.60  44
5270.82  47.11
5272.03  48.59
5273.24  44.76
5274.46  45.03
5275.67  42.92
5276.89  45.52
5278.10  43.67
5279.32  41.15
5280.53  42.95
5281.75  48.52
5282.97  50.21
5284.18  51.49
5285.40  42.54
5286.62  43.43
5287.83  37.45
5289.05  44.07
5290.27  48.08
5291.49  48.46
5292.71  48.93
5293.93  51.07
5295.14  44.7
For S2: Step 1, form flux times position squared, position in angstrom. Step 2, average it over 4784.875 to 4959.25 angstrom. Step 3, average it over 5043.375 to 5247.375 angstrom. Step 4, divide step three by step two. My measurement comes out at 1.1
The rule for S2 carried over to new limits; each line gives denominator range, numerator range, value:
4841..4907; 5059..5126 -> 1.10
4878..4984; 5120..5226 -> 1.10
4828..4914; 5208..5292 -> 1.14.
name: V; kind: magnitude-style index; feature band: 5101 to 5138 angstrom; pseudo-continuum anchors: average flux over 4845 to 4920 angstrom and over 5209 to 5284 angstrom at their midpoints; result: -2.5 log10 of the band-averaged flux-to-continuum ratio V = -0.024 mag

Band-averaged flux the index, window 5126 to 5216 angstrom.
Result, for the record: 45.3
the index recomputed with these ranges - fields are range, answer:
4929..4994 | 45.9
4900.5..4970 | 45.5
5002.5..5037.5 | 45.9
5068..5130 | 45.3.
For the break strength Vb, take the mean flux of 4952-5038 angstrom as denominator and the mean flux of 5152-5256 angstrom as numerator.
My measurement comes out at 0.97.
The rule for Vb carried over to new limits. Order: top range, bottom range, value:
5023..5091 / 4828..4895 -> 1.01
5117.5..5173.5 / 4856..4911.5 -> 1.00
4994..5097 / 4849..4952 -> 1.02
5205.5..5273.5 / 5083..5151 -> 0.99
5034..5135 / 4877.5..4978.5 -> 1.00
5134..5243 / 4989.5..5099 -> 0.98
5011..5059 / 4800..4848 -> 1.01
